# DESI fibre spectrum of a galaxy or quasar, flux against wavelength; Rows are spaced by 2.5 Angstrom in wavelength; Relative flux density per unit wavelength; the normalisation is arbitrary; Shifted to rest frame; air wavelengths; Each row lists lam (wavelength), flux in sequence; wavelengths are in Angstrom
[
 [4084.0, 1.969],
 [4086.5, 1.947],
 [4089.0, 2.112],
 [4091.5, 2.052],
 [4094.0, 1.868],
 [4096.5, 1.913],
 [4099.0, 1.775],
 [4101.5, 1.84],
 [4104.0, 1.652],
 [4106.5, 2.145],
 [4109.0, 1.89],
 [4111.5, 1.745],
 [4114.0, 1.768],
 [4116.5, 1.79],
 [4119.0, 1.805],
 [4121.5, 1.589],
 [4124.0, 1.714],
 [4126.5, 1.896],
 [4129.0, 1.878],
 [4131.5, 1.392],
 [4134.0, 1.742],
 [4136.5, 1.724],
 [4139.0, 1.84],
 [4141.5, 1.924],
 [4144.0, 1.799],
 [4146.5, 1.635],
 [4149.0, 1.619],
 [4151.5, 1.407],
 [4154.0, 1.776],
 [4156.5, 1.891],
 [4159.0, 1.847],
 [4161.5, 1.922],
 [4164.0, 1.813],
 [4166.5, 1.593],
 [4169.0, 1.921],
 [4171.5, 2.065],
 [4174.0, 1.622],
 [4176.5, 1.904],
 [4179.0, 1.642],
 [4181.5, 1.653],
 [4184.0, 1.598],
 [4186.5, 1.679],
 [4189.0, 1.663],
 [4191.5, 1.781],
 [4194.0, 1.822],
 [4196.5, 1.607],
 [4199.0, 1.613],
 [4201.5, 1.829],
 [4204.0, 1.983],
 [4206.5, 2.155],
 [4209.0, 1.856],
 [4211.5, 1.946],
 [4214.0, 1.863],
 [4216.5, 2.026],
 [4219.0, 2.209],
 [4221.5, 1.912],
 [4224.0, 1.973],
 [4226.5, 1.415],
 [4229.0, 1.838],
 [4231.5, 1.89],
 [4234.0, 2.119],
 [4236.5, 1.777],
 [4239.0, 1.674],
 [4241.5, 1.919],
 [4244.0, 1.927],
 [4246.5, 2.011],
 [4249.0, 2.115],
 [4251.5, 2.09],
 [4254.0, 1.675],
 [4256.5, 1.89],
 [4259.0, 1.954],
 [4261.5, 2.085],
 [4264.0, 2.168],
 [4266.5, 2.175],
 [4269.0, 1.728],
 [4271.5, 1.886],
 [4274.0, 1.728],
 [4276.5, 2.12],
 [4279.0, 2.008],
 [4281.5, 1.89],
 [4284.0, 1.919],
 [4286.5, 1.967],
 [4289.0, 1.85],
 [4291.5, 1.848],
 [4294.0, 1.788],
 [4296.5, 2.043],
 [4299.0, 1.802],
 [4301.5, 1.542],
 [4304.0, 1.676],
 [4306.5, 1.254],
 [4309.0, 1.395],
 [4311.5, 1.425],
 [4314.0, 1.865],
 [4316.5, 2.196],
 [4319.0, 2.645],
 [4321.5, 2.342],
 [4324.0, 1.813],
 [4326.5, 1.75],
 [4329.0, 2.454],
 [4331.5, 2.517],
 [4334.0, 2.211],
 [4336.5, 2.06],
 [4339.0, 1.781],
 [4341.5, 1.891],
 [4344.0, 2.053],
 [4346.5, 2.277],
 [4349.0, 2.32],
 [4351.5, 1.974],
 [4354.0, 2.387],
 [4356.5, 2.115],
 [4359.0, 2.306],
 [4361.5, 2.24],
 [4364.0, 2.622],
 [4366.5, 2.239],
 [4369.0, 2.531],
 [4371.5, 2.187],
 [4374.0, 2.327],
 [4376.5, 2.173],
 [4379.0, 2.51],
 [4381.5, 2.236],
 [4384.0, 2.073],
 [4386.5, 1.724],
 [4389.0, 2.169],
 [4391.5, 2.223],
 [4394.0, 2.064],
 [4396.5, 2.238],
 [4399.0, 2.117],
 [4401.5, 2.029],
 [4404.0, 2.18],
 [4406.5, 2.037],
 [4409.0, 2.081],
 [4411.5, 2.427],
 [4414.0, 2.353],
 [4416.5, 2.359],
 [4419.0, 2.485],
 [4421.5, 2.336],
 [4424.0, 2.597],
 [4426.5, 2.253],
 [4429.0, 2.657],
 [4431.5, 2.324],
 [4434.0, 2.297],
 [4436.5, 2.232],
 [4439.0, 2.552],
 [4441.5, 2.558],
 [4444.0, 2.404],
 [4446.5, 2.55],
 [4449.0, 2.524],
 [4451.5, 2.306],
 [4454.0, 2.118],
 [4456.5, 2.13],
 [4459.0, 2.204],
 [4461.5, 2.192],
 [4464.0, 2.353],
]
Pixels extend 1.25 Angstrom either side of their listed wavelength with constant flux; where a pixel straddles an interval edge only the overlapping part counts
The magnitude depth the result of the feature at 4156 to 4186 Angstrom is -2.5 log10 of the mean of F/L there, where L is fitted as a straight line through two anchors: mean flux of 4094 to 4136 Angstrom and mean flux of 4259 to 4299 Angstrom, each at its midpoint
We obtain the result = 0.033 mag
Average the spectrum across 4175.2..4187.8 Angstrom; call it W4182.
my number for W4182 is 1.69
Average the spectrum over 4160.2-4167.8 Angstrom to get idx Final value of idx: 1.78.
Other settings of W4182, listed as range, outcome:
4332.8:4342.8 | 1.98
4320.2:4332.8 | 2.18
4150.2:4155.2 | 1.59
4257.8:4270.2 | 2.02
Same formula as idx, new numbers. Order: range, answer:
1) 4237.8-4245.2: 1.84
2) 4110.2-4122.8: 1.74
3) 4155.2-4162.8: 1.89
